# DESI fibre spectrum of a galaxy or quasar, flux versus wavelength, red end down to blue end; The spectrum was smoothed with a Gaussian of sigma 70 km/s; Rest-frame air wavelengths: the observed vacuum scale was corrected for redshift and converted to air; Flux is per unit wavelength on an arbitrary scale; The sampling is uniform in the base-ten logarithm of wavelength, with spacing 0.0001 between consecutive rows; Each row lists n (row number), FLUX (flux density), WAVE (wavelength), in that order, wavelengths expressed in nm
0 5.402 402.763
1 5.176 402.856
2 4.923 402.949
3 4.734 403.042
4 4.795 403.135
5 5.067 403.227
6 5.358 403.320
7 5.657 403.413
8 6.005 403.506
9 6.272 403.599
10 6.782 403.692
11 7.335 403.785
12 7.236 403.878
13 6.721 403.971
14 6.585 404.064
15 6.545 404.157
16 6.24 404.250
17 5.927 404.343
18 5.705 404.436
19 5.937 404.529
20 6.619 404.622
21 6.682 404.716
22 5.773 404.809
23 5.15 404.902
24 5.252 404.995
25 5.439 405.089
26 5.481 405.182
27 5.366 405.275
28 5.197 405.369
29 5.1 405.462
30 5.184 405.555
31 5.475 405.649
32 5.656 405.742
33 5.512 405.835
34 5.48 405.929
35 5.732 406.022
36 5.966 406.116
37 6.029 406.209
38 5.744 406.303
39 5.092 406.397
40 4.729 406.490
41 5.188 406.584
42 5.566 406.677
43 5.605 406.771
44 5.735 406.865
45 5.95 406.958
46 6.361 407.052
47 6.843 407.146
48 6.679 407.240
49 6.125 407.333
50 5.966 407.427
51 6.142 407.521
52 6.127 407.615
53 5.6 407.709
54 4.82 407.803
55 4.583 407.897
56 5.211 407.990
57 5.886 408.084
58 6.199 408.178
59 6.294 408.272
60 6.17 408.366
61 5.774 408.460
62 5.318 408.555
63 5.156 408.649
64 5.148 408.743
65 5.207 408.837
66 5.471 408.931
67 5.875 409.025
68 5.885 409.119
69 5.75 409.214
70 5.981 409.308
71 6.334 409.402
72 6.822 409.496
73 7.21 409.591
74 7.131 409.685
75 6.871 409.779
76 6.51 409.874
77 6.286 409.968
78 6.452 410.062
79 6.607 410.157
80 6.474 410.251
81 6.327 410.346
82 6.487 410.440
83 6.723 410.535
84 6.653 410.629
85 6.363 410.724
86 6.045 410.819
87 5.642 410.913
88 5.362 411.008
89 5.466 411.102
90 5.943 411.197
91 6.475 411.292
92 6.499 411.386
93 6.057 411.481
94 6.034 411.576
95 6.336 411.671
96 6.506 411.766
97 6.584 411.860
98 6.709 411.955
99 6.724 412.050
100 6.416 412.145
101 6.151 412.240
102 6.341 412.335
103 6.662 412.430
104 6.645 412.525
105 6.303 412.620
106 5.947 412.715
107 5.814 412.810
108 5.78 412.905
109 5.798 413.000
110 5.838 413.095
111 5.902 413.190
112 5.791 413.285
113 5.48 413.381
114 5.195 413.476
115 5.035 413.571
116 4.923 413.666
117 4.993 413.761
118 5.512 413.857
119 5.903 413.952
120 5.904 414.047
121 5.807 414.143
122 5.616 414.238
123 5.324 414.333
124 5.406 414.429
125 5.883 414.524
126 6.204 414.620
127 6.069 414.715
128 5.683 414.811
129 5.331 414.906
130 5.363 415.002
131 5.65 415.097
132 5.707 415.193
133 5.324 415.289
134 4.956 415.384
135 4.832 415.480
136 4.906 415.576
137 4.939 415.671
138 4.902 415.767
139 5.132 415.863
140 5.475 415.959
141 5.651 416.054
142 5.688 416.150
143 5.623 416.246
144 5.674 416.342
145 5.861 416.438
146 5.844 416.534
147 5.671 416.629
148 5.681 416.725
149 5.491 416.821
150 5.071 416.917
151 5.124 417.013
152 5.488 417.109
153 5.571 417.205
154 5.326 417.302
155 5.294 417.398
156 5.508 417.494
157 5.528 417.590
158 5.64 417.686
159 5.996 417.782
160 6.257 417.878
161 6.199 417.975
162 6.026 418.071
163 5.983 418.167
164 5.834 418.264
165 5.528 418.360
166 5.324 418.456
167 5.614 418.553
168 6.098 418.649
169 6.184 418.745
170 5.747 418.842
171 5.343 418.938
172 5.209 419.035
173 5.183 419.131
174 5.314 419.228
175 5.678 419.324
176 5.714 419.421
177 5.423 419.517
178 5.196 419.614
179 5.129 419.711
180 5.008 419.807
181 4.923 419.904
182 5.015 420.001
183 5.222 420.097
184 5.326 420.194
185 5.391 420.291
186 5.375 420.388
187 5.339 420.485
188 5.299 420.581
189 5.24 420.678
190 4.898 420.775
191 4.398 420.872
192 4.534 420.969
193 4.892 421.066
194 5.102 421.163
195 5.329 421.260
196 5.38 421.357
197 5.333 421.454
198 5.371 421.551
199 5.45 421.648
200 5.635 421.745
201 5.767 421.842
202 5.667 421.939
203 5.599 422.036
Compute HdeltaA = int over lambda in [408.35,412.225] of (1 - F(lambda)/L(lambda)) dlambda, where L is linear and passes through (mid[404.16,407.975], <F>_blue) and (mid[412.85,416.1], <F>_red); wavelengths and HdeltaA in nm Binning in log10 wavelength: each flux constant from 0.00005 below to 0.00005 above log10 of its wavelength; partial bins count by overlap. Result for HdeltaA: -0.42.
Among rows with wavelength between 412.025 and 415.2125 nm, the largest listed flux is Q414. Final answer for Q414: 6.724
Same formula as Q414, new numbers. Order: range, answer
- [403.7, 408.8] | 7.335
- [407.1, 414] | 7.21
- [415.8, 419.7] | 6.257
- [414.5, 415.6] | 6.204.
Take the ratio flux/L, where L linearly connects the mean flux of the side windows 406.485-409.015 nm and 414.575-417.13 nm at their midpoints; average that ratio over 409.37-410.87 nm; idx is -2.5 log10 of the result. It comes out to -0.17 mag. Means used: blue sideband 5.72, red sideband 5.46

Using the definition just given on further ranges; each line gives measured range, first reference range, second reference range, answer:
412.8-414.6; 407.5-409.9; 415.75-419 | 0.032 mag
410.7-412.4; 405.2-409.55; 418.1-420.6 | -0.110 mag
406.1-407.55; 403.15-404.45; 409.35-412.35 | 0.080 mag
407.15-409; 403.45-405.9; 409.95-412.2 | 0.079 mag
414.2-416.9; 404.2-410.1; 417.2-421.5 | 0.010 mag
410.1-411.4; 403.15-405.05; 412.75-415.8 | -0.091 mag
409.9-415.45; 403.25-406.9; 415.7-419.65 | -0.051 mag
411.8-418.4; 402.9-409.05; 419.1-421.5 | -0.058 mag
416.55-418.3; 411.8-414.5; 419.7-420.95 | -0.046 mag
